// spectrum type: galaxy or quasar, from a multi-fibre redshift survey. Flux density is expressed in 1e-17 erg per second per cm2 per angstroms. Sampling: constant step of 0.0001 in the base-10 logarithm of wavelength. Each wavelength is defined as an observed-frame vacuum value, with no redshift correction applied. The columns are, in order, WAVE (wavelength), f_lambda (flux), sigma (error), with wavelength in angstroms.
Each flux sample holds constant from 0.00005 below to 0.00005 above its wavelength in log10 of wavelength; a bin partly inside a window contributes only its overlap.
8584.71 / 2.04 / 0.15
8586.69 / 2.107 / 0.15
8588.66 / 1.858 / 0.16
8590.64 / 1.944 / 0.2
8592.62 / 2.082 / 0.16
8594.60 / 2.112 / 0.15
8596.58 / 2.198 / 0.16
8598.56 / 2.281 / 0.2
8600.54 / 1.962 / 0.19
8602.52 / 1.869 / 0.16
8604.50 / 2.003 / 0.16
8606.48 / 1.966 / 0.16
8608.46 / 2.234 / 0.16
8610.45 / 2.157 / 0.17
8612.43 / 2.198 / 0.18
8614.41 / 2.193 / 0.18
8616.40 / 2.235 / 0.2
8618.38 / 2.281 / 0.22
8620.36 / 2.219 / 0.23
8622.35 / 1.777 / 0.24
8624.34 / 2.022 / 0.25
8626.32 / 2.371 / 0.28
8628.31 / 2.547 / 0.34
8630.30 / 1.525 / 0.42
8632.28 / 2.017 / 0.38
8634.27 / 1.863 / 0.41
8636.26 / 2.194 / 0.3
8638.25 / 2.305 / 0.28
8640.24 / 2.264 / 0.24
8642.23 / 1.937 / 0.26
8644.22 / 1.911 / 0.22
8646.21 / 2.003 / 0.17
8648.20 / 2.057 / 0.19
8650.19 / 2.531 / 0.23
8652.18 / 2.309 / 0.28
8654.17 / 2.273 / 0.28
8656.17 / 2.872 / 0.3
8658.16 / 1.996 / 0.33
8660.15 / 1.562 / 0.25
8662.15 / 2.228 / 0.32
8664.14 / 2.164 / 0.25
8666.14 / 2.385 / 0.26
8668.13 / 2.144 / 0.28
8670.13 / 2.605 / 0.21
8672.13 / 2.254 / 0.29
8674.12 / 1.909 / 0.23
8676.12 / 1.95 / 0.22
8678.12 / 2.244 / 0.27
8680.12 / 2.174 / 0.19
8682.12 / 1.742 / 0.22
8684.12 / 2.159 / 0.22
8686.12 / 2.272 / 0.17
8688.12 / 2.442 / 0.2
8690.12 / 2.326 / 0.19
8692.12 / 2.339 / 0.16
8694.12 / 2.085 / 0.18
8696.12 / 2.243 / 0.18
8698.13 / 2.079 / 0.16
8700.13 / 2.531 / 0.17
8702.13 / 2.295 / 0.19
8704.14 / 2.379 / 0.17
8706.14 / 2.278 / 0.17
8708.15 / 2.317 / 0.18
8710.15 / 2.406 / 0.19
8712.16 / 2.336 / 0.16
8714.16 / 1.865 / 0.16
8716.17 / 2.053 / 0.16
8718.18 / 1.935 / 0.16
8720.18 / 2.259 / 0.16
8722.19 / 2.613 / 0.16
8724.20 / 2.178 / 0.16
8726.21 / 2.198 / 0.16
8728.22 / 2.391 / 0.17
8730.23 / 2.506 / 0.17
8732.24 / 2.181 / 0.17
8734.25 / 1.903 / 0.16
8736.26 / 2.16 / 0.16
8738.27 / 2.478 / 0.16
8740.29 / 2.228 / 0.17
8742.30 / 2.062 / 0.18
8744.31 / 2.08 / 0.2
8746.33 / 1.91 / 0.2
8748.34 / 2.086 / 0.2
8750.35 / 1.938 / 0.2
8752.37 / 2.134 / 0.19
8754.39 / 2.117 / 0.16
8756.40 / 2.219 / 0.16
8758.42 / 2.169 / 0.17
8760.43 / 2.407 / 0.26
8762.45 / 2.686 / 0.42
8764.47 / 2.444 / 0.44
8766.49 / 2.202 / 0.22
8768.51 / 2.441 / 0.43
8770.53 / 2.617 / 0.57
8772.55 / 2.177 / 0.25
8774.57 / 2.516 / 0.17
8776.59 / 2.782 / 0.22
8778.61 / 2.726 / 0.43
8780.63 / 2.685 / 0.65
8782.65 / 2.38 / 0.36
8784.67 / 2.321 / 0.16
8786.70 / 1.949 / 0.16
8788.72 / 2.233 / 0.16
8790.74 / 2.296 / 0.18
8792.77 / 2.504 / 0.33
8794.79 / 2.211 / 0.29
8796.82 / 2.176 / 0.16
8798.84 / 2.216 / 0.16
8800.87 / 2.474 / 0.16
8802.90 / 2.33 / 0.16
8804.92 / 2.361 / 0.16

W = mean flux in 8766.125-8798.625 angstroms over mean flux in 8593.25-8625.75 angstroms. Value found 1.1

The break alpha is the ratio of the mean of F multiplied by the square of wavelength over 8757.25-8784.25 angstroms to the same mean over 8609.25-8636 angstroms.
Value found 1.21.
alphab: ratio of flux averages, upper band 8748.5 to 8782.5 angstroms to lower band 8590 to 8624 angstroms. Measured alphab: 1.1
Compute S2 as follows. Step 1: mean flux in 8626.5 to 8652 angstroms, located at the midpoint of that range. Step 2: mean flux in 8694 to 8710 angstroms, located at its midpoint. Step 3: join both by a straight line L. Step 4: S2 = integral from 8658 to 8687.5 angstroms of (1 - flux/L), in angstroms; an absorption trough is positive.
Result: 1.1 angstroms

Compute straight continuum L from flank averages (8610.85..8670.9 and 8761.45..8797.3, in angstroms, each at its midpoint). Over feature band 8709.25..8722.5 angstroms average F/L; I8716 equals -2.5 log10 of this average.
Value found 0.05 mag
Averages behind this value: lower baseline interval 2.16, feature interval 2.19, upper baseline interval 2.41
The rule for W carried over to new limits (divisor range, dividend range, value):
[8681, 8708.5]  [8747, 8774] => 1.01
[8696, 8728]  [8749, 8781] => 1.06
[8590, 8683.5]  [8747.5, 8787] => 1.11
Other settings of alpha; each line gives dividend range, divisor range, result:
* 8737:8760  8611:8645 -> 1.04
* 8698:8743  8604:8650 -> 1.09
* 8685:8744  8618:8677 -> 1.06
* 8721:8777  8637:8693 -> 1.06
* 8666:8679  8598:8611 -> 1.09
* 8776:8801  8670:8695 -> 1.12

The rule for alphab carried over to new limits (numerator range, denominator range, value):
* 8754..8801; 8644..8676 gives 1.08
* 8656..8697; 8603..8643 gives 1.03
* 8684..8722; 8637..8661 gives 1.04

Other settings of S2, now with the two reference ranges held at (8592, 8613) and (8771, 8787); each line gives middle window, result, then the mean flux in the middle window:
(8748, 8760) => 1.4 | 2.13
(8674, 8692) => 0.9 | 2.16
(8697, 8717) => 0.5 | 2.26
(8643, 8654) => 0.1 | 2.17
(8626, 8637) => 0.5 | 2.07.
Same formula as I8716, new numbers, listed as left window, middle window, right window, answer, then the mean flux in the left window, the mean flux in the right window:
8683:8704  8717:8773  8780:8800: 0.02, 2.28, 2.29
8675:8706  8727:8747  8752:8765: 0.04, 2.22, 2.31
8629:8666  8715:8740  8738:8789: 0.01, 2.12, 2.31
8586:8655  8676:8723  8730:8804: -0.01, 2.11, 2.29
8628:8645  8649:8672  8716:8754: -0.10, 2.04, 2.17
